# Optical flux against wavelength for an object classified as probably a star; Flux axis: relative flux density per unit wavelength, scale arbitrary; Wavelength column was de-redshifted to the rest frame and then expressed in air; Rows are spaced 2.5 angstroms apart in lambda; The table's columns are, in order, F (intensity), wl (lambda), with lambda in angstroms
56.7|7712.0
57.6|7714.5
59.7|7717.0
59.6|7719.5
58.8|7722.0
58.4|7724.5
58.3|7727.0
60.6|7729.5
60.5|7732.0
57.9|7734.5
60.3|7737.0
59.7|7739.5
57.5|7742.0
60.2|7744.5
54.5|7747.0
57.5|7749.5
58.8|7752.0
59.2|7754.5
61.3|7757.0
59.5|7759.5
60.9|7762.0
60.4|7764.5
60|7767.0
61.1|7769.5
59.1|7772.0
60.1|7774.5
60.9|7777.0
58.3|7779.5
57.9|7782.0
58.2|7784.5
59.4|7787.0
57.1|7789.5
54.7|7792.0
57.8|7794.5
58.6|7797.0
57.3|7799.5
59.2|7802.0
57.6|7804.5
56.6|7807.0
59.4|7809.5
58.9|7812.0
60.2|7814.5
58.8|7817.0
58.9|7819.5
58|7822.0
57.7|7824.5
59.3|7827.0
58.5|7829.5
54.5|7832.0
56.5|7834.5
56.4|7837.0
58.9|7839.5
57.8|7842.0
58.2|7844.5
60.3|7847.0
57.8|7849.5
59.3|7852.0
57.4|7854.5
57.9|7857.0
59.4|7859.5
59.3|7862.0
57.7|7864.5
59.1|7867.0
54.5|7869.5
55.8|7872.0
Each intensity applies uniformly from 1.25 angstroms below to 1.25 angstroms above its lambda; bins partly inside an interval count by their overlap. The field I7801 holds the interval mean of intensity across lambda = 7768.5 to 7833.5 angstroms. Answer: 58.4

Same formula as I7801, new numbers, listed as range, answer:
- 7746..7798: 58.8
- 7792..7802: 57.7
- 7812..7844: 58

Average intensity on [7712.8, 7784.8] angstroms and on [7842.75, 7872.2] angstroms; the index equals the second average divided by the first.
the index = 1.0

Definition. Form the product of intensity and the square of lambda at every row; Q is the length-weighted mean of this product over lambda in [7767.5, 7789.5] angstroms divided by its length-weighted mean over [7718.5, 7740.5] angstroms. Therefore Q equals 1.01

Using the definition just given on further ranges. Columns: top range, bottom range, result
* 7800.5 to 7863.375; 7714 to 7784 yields 1.00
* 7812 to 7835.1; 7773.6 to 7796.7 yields 1.01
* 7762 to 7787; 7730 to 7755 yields 1.02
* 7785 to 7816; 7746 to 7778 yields 0.99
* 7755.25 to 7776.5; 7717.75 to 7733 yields 1.03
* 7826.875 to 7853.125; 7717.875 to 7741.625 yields 1.00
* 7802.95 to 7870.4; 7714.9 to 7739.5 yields 1.01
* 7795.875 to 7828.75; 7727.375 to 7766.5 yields 1.00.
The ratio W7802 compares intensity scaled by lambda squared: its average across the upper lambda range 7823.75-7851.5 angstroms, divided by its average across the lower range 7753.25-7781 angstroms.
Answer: 0.98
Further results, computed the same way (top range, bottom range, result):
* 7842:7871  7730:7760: 1.02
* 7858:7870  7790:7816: 1.02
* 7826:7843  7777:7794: 1.00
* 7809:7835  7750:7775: 0.99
